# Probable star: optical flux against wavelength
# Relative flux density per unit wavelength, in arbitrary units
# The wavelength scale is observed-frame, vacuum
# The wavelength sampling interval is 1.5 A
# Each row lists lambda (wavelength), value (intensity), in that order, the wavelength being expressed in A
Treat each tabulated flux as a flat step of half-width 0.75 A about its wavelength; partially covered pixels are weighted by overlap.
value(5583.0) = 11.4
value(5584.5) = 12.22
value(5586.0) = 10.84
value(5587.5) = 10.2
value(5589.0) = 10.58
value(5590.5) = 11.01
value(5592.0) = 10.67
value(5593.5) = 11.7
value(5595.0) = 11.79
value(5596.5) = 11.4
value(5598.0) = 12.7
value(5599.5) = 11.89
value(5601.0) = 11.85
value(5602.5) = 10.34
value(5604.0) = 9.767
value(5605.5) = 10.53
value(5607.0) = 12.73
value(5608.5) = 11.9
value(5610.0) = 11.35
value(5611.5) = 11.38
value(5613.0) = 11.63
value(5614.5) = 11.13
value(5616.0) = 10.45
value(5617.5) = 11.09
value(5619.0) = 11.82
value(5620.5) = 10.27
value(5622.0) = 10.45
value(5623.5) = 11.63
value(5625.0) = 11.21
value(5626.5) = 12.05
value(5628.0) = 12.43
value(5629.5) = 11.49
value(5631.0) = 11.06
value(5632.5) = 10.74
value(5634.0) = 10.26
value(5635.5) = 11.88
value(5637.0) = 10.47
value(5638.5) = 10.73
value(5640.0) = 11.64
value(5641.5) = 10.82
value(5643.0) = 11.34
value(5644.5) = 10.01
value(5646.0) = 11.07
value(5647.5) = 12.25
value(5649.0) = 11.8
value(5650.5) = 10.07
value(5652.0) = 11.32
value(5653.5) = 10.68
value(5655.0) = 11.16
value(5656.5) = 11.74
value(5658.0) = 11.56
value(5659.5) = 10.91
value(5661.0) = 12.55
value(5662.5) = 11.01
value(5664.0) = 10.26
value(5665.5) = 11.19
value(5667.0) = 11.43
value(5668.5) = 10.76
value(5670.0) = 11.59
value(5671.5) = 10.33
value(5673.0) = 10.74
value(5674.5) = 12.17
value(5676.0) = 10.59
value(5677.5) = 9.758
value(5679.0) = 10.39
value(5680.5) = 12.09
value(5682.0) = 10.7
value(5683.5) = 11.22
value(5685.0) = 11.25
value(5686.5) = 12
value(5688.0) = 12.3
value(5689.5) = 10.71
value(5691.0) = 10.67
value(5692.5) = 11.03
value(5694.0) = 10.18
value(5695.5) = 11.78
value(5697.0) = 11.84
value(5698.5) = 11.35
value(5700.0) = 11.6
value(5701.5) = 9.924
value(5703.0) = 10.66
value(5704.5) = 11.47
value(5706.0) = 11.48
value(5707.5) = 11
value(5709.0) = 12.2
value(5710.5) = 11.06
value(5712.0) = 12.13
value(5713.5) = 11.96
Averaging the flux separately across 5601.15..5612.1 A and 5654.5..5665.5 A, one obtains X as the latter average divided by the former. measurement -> 1.0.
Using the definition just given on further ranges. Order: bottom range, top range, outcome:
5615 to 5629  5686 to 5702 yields 1.00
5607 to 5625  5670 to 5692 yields 0.98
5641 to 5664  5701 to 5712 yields 1.00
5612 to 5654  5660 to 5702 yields 1.00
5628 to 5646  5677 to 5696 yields 1.01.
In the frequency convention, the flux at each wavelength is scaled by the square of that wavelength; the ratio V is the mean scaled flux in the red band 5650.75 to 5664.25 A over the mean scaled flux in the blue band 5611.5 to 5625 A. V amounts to 1.03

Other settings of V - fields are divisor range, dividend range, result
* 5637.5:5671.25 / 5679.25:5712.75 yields 1.03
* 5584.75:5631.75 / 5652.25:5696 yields 1.01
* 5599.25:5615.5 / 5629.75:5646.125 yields 0.98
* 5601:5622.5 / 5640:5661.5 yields 1.03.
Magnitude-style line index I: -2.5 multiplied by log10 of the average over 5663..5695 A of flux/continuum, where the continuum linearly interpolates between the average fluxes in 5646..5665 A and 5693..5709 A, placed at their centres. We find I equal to 0.02 mag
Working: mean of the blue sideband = 11.3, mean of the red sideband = 11.2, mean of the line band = 11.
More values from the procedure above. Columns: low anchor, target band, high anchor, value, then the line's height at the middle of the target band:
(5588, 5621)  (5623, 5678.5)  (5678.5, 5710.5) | 0.010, 11.3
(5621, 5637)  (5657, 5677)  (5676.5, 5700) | 0.005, 11.2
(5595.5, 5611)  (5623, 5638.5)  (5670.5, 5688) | 0.003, 11.3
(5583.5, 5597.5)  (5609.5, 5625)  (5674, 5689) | 0.008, 11.2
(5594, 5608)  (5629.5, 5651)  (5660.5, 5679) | 0.015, 11.2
